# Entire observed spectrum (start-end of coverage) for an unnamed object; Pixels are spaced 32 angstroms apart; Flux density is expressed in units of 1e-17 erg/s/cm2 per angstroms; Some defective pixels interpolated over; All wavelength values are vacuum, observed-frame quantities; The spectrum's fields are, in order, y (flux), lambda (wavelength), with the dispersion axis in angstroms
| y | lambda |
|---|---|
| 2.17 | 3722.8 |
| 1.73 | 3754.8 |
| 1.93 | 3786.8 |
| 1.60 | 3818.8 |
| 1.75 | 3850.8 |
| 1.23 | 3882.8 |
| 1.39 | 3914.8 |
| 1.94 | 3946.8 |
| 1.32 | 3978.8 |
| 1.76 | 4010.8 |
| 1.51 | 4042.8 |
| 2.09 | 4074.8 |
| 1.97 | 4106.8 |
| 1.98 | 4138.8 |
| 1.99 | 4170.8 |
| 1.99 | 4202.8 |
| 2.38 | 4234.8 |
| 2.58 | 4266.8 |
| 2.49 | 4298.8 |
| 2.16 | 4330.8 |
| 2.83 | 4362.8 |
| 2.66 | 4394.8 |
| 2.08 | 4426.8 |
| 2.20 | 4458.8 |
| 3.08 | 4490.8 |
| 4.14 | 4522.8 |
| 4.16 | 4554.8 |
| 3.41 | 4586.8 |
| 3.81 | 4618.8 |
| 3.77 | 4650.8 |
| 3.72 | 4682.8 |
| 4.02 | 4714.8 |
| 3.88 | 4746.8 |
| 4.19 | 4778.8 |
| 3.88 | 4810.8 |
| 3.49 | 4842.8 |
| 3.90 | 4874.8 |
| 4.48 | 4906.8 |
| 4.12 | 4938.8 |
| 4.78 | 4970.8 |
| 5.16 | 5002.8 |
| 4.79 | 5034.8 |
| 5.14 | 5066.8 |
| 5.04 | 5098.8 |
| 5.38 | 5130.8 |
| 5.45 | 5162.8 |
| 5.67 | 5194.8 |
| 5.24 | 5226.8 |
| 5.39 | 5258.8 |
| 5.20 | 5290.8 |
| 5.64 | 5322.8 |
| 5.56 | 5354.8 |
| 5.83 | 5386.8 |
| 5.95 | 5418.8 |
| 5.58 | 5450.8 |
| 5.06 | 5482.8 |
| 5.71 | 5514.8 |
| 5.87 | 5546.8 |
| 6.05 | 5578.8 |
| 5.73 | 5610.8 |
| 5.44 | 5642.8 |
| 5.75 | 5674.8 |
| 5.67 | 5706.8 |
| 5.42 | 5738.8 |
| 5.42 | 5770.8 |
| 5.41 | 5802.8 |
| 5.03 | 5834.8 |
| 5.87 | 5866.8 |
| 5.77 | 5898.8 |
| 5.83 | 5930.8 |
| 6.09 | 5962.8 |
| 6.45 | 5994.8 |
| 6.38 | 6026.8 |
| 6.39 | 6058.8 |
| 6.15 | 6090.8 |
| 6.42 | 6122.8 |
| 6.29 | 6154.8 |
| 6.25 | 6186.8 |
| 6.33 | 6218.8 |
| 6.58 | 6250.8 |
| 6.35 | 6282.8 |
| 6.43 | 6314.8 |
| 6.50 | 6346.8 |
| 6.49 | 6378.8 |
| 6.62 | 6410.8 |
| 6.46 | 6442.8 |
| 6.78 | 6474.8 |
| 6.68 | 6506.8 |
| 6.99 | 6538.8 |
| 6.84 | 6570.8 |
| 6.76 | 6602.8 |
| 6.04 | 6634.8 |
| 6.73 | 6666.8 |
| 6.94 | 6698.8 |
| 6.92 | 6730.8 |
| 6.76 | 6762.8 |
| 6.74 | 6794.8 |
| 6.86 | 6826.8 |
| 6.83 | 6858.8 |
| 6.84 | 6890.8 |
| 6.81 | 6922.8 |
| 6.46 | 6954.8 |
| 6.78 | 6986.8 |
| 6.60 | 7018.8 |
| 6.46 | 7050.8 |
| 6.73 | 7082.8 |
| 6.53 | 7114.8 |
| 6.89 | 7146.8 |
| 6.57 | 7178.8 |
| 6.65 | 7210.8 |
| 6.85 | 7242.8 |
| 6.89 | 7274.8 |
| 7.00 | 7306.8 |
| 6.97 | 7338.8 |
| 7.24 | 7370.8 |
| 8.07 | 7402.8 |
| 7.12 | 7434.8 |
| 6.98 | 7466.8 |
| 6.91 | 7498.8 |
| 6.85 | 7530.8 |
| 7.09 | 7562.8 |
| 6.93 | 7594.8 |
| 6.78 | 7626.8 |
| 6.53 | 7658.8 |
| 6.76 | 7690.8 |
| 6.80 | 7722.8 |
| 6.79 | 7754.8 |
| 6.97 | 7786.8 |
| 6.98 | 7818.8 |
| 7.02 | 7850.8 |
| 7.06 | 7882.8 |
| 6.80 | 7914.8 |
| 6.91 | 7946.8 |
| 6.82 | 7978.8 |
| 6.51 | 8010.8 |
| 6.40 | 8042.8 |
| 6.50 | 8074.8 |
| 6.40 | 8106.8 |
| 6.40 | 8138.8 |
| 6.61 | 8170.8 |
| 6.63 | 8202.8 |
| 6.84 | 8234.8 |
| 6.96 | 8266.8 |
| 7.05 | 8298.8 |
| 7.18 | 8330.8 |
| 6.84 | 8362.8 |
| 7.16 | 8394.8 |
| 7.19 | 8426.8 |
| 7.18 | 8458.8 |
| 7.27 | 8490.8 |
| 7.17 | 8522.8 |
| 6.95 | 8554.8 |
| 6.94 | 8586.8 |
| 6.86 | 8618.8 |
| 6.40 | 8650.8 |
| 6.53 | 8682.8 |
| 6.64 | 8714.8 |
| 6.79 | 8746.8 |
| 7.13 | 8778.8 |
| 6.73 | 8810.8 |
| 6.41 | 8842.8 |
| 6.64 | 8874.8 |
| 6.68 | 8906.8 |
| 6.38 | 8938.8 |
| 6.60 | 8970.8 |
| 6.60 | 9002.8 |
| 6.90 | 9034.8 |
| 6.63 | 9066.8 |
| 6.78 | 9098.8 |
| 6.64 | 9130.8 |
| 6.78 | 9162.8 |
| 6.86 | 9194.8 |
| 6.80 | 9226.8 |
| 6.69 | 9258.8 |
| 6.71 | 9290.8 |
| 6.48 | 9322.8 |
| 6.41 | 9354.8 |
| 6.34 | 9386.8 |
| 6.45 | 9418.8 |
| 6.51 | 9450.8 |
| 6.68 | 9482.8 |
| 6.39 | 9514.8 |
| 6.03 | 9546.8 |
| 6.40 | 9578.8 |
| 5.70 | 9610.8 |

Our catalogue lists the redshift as 0.13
